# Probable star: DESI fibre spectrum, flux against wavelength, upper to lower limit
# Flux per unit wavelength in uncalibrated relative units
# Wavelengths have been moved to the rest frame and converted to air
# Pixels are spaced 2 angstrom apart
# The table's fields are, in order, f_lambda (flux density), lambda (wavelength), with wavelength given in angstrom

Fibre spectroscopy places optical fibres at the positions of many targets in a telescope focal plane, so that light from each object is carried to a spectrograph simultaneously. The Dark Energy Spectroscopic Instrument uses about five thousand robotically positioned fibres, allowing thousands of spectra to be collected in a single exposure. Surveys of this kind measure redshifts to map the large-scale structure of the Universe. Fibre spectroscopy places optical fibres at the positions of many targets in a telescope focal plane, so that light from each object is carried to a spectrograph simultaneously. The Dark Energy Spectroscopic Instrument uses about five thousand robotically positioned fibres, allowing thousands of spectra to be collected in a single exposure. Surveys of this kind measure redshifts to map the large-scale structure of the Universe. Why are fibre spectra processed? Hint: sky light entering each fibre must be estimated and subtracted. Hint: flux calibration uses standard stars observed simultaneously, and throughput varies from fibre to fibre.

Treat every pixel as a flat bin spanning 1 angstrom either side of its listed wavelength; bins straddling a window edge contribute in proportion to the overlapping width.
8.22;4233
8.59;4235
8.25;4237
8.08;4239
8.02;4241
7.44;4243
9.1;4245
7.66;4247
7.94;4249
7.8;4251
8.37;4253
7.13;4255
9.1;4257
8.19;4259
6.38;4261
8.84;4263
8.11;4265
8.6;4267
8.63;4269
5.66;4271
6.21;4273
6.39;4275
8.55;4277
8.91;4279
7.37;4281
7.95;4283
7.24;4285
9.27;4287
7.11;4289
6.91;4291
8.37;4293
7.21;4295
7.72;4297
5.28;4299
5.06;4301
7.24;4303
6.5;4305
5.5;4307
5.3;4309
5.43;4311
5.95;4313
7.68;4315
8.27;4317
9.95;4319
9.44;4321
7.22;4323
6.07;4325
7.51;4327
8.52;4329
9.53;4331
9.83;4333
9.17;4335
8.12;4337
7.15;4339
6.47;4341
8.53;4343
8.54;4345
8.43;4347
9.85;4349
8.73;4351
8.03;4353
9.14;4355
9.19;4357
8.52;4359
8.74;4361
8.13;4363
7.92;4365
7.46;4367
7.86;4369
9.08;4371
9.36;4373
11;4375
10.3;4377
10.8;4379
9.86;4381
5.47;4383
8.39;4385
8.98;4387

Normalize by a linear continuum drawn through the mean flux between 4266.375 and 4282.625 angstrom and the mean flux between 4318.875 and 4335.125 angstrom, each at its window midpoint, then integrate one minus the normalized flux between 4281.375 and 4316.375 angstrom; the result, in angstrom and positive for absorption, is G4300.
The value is 4.9 angstrom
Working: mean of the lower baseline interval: 7.53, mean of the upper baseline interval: 8.48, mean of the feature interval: 6.83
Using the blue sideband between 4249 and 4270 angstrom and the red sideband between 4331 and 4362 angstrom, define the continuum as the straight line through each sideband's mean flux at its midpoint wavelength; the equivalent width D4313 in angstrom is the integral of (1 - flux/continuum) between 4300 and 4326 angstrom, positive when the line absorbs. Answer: 4.7 angstrom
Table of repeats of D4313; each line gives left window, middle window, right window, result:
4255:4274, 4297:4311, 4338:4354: 3.6 angstrom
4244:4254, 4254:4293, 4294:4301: -2.2 angstrom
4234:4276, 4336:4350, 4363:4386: 0.7 angstrom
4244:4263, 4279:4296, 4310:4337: 0.6 angstrom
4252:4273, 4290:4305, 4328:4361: 2.5 angstrom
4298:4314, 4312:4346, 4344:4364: -4.6 angstrom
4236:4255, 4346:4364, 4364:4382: 0.7 angstrom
